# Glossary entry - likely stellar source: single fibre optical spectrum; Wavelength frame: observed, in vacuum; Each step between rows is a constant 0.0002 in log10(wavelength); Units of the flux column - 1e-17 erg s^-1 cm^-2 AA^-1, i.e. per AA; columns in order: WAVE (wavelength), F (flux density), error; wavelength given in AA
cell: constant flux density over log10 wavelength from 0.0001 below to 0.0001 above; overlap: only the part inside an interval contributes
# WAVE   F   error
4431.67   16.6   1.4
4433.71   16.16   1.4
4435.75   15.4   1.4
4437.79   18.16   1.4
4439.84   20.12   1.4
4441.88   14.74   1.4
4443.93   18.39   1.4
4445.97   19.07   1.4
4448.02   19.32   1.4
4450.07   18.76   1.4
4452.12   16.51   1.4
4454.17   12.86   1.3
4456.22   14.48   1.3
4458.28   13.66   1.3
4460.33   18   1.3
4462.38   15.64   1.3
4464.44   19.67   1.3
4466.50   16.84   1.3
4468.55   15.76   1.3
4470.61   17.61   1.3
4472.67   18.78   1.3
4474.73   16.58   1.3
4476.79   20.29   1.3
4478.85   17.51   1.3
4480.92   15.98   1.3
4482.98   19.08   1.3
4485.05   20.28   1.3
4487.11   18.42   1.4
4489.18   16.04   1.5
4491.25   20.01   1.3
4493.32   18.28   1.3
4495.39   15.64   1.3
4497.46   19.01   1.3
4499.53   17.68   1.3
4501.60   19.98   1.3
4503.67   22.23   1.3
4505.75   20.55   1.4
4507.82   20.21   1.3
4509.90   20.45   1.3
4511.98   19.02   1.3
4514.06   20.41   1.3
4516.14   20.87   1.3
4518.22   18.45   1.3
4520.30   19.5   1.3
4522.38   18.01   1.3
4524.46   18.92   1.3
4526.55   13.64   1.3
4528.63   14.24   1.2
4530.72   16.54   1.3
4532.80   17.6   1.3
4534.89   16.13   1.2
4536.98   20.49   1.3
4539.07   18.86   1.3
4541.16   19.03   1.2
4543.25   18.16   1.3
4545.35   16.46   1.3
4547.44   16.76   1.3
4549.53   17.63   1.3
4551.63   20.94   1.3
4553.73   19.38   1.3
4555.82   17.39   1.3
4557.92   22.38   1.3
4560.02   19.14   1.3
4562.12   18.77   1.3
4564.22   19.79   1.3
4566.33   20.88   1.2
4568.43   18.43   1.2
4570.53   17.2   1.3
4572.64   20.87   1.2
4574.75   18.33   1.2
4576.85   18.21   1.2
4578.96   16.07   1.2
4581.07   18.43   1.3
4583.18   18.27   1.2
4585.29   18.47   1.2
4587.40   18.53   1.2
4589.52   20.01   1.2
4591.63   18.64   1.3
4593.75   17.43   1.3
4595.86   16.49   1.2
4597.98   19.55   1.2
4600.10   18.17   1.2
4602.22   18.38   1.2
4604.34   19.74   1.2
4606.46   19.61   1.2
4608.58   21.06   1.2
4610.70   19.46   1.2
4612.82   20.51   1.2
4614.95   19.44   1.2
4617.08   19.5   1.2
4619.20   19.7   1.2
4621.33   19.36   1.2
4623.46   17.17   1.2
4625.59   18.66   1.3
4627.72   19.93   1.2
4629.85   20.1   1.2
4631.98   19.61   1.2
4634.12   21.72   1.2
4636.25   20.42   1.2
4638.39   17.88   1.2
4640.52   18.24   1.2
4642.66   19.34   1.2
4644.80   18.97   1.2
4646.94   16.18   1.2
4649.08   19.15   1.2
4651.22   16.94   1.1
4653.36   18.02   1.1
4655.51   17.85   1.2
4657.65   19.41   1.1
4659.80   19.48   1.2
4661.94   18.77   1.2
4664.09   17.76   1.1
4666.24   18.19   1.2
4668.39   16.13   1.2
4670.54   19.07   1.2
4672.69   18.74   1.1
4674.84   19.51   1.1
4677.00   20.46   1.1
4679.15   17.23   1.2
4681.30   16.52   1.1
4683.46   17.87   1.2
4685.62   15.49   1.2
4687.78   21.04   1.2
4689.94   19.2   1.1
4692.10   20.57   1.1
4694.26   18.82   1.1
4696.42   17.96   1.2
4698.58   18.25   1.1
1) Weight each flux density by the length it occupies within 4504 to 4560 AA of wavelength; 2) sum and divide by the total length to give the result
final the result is 18.6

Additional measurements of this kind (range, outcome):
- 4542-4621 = 18.9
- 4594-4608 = 18.7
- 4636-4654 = 18.3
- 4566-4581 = 18.5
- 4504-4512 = 20.4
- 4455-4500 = 17.5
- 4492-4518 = 19.5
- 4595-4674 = 18.9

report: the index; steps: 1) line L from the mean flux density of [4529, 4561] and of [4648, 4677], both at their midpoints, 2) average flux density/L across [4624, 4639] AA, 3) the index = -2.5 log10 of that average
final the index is -0.07 mag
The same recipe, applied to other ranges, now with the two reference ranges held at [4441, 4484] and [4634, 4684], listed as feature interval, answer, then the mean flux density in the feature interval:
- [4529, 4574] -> -0.05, 18.6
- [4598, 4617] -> -0.08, 19.5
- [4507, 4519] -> -0.14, 19.9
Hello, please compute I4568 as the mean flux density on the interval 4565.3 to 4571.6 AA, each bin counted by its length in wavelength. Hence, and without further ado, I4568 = 18.8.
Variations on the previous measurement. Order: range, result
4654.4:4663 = 18.9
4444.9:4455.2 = 17.3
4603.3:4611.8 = 20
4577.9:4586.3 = 17.8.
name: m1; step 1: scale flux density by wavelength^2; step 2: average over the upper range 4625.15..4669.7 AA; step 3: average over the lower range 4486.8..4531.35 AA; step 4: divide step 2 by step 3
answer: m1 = 1.07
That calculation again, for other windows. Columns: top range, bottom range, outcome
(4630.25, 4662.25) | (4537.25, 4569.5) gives 1.03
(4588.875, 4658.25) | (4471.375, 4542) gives 1.08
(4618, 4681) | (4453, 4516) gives 1.11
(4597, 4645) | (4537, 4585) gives 1.06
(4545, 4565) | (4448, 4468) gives 1.20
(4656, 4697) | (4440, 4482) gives 1.19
